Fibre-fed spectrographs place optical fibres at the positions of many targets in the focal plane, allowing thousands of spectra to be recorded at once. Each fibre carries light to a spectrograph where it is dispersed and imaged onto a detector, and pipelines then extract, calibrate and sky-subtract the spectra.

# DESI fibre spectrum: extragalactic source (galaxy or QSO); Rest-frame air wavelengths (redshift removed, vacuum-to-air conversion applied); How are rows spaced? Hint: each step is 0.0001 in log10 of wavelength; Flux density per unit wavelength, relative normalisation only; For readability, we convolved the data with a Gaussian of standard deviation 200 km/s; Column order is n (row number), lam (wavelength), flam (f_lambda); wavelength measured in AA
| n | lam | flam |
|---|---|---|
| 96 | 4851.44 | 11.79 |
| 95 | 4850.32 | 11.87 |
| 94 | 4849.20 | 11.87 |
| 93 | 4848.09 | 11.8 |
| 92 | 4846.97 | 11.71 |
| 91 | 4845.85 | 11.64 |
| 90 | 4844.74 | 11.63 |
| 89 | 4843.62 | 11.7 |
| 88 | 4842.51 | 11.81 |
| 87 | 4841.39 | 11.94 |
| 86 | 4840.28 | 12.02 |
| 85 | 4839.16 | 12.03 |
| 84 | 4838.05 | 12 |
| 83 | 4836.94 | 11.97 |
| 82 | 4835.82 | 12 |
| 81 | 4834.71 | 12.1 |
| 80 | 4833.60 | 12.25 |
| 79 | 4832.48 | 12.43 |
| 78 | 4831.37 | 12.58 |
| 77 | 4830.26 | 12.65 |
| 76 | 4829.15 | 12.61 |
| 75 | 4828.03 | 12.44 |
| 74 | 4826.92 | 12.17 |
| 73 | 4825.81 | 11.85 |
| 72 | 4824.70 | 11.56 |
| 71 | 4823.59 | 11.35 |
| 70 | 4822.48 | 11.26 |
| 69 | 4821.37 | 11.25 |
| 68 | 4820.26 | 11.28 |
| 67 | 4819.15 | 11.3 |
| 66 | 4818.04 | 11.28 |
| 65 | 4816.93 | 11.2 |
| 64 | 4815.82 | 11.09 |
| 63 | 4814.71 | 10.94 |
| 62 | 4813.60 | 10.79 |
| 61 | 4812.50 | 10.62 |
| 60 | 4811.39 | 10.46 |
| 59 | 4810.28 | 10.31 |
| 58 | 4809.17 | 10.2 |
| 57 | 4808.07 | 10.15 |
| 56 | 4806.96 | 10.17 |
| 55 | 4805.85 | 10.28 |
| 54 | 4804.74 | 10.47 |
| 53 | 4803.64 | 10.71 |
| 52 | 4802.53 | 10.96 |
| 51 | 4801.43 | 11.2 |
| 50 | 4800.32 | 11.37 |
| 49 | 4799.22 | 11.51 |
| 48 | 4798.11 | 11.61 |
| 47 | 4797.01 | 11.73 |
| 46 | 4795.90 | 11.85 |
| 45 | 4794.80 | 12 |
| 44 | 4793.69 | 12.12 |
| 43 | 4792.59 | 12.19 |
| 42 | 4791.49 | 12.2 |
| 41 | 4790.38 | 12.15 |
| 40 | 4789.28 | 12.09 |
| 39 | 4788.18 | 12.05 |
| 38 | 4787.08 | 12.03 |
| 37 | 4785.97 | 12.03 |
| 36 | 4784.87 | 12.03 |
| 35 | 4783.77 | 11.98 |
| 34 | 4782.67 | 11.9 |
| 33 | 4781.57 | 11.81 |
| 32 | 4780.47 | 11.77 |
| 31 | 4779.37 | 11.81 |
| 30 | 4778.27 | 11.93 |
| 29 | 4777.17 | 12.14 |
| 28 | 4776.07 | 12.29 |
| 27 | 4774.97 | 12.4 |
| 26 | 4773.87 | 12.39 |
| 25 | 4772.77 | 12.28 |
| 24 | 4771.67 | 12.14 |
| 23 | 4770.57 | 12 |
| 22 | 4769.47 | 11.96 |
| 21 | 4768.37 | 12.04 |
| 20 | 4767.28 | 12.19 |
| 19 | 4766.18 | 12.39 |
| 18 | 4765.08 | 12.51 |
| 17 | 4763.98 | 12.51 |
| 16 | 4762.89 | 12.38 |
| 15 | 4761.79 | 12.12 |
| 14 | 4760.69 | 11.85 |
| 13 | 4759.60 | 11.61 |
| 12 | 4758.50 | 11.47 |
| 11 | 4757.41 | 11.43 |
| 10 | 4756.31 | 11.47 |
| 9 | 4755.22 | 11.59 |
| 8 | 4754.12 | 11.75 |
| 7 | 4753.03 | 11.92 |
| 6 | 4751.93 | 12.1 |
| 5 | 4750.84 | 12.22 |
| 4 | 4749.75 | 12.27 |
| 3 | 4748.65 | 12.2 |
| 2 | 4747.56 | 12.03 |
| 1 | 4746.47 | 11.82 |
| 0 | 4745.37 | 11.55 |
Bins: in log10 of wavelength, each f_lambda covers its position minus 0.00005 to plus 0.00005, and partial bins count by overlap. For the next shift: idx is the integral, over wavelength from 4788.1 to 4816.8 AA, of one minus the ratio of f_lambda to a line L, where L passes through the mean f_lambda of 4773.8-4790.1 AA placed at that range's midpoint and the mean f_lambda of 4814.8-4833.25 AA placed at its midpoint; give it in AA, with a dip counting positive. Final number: 1.7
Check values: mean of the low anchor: 12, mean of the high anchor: 11.7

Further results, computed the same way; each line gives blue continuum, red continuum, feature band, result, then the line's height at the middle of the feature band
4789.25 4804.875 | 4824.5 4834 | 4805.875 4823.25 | 1.7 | 12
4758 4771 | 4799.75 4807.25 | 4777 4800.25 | -1.4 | 11.3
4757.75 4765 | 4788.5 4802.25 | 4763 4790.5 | -0.4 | 11.9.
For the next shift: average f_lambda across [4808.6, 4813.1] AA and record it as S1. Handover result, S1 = 10.4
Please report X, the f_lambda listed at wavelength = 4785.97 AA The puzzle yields 12.03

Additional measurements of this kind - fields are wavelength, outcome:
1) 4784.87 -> 12.03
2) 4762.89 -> 12.38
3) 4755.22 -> 11.59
